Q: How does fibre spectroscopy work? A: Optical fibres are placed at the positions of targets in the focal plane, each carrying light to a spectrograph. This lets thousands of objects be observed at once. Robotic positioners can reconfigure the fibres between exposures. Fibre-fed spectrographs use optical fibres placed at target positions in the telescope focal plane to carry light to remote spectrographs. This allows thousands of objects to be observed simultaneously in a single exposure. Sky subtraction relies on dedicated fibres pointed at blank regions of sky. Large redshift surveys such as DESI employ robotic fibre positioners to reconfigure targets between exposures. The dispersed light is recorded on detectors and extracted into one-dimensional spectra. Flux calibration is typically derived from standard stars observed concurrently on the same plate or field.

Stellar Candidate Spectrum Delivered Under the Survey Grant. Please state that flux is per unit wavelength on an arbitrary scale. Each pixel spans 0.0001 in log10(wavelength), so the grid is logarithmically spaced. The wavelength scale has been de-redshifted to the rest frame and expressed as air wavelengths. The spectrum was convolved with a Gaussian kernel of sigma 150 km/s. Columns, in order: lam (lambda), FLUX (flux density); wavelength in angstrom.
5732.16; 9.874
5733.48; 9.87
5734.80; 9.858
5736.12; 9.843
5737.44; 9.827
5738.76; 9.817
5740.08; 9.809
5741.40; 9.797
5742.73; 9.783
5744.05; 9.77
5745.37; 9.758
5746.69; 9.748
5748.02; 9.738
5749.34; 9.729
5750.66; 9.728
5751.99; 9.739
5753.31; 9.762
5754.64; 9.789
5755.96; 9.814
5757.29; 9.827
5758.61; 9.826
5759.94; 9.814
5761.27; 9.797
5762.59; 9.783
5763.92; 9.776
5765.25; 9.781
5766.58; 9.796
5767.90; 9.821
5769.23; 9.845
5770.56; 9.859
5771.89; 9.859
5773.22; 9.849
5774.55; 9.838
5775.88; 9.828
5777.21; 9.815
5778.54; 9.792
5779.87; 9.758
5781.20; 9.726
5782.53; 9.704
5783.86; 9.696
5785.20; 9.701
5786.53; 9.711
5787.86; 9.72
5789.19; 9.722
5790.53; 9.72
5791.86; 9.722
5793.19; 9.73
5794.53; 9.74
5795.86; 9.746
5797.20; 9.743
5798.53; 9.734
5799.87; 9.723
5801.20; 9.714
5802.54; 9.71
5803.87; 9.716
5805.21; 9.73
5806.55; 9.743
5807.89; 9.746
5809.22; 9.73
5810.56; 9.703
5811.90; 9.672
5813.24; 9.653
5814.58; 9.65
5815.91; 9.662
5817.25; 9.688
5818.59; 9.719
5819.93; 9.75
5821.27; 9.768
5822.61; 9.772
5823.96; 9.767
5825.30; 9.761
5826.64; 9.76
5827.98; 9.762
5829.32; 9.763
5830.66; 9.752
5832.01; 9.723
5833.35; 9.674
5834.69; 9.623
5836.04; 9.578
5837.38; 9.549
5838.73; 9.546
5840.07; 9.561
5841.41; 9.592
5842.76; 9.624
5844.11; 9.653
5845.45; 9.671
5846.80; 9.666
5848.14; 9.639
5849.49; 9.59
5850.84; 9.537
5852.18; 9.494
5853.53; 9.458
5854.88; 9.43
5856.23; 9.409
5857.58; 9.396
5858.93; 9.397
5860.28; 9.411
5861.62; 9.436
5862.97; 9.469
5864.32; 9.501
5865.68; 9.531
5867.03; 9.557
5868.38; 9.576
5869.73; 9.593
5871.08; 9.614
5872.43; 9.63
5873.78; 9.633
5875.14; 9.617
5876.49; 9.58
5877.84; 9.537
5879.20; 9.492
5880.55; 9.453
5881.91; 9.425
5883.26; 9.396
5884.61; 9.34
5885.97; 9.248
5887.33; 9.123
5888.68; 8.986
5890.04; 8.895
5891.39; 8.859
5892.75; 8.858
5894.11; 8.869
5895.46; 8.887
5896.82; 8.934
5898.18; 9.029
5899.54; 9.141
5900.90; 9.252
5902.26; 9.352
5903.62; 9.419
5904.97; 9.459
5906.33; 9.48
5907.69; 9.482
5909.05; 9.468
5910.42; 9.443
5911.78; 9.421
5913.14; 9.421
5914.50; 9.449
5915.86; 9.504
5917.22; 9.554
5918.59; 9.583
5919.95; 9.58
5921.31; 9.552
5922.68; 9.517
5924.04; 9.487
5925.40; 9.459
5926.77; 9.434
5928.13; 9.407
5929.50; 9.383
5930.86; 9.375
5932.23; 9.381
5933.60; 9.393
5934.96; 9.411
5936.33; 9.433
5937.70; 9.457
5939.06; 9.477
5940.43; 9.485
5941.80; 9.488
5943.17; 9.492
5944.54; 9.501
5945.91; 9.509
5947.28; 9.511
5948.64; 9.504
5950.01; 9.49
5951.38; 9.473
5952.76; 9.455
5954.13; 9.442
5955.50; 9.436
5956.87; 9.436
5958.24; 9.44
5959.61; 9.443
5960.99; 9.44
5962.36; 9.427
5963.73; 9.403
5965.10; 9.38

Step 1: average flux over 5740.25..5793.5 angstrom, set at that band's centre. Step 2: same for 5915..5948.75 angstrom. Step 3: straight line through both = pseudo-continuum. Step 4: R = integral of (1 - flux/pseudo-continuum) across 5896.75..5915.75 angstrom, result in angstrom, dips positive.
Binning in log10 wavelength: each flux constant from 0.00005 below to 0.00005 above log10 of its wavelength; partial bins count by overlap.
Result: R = 0.33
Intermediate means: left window 9.78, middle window 9.36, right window 9.48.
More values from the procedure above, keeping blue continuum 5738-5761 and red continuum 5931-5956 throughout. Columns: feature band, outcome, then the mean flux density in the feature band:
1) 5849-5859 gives 0.1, 9.46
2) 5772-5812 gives -0.1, 9.74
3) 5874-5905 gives 1.0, 9.22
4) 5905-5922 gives 0.0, 9.49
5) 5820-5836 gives -0.1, 9.73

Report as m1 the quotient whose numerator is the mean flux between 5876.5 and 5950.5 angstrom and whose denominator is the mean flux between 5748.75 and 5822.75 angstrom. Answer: 0.96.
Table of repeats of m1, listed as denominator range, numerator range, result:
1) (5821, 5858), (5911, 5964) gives 0.98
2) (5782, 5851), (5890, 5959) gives 0.97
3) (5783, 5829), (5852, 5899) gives 0.96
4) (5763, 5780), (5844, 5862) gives 0.97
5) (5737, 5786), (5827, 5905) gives 0.96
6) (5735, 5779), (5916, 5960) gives 0.97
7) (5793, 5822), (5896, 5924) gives 0.97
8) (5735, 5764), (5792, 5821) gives 0.99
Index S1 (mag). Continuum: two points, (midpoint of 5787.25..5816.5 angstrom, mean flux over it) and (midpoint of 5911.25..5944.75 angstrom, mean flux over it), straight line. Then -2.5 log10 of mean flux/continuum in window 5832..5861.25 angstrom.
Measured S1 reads 0.01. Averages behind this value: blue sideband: 9.72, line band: 9.55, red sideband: 9.47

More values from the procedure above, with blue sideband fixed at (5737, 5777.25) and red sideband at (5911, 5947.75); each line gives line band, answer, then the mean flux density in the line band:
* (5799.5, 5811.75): 0.00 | 9.72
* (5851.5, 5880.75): 0.01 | 9.51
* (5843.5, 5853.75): 0.00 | 9.6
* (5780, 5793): 0.00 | 9.72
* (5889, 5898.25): 0.08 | 8.9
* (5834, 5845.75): 0.00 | 9.6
